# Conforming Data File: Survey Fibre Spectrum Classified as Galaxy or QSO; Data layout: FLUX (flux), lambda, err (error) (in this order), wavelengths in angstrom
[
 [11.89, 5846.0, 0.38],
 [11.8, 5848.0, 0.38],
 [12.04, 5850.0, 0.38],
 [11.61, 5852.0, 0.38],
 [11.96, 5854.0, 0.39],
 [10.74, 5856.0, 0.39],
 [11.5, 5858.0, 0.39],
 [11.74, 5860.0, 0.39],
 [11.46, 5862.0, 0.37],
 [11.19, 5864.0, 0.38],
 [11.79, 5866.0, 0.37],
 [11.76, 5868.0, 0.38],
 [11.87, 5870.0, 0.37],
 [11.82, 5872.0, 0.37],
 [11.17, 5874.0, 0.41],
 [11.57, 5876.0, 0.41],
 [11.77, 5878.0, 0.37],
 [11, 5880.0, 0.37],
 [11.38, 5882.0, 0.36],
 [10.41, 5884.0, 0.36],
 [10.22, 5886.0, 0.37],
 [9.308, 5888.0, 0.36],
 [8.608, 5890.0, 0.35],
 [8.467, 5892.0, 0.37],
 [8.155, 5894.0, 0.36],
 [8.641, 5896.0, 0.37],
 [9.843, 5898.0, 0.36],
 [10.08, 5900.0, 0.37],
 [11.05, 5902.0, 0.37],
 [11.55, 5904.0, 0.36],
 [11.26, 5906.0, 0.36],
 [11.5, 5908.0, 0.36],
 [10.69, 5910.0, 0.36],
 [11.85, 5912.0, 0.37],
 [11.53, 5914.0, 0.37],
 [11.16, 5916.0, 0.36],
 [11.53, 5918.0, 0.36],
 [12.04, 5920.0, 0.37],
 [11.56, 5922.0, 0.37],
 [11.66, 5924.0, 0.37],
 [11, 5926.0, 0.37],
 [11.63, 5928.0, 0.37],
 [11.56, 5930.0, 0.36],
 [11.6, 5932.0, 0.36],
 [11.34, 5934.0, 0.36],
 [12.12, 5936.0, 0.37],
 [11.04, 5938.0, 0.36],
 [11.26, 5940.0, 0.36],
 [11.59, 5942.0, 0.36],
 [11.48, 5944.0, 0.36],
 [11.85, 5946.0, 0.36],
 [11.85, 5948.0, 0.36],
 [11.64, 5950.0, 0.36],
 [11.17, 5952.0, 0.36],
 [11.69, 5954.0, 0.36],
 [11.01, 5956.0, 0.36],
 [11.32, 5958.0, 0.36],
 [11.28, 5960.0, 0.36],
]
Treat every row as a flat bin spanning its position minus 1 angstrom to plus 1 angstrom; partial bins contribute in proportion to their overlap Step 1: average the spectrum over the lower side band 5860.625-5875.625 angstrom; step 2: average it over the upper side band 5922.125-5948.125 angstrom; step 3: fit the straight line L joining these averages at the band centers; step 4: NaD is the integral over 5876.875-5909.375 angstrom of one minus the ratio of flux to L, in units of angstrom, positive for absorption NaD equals 3.8 angstrom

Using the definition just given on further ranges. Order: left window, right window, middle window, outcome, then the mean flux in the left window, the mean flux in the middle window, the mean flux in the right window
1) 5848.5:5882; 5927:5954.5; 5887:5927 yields 3.4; 11.6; 10.6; 11.6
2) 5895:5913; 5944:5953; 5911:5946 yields -1.0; 10.7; 11.5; 11.6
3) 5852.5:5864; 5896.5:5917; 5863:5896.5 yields 2.1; 11.5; 10.6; 11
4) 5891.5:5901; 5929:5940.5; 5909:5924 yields -1.7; 9.07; 11.5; 11.5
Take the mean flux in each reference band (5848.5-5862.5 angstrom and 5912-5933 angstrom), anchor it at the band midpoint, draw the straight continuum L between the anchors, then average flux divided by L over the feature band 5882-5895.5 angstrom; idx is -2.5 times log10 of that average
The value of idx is 0.23 mag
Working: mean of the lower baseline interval 11.6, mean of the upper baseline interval 11.5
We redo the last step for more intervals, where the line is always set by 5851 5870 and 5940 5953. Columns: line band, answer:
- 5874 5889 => 0.07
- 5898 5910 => 0.06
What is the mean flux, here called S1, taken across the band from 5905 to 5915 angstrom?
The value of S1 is 11.4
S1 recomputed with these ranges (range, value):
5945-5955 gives 11.6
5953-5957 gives 11.3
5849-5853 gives 11.8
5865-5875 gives 11.7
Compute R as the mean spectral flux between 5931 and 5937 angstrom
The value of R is 11.7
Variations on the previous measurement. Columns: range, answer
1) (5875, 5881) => 11.4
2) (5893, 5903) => 9.55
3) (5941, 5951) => 11.7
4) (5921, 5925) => 11.6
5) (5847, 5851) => 11.9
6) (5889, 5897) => 8.47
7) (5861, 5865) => 11.3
